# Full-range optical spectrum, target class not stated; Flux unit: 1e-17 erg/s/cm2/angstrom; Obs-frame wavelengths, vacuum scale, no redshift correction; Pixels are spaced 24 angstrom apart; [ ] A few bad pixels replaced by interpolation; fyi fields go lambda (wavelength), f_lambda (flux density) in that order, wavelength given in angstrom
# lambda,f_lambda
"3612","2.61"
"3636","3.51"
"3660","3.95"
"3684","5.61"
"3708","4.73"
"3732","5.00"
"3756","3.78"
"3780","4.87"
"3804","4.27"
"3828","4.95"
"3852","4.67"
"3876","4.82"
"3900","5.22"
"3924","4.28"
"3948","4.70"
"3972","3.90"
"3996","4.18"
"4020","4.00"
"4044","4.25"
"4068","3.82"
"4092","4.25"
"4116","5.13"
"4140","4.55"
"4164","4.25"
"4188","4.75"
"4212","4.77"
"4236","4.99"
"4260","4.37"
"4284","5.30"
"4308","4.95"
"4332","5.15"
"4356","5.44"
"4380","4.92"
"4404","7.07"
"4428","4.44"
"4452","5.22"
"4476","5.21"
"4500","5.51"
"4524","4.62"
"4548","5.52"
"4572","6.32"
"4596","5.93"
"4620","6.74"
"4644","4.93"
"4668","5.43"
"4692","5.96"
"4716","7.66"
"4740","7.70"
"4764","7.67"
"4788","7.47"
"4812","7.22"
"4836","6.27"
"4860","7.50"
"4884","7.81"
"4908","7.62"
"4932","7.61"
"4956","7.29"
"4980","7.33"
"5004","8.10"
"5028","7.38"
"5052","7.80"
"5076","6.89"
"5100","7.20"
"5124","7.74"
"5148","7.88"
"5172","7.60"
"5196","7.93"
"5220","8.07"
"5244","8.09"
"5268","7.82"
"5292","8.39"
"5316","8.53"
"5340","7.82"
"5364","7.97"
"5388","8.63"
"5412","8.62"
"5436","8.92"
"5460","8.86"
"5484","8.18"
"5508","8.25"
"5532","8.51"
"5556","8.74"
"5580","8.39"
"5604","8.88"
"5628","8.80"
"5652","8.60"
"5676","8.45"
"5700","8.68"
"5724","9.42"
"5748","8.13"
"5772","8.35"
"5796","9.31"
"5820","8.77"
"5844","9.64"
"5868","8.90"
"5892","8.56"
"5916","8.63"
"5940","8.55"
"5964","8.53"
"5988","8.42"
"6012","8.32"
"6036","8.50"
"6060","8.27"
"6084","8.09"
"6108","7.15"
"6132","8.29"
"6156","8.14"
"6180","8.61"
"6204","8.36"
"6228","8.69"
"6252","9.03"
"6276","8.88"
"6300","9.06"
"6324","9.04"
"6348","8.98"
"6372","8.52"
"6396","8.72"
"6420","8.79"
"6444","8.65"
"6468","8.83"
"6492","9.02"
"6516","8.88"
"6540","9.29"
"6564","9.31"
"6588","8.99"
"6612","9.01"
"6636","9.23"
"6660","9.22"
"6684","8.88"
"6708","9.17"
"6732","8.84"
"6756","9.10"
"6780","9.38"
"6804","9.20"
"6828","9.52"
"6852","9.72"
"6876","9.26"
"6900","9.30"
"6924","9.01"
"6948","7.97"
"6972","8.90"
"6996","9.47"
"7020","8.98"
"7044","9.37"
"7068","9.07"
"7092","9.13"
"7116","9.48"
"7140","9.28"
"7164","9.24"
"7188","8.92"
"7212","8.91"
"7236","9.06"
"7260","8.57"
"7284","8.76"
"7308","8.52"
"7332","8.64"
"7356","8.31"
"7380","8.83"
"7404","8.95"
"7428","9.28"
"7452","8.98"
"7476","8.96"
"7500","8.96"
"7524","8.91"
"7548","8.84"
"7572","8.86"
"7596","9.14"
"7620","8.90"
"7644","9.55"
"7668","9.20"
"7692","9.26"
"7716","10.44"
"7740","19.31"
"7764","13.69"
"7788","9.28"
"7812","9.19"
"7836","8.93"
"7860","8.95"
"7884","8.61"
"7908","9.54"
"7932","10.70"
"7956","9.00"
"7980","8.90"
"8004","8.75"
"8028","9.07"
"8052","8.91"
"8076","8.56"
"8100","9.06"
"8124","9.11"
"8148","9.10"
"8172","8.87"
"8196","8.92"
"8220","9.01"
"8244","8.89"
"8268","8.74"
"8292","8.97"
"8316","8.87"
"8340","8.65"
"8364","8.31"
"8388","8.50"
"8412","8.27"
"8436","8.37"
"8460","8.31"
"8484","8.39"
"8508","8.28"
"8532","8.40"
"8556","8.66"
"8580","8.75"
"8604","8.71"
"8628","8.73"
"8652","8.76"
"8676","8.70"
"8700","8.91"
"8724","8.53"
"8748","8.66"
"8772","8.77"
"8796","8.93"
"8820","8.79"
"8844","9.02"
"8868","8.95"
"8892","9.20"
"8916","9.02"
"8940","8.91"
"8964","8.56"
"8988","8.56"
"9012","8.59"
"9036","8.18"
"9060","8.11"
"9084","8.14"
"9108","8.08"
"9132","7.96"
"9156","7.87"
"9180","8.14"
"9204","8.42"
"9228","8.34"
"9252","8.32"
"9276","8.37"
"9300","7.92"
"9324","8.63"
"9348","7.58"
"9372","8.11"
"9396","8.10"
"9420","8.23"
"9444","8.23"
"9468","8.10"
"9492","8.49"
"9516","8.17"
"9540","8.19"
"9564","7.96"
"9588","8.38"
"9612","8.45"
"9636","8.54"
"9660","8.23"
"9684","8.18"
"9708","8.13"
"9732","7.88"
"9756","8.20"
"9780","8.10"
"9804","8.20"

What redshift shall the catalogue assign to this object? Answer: 0.18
